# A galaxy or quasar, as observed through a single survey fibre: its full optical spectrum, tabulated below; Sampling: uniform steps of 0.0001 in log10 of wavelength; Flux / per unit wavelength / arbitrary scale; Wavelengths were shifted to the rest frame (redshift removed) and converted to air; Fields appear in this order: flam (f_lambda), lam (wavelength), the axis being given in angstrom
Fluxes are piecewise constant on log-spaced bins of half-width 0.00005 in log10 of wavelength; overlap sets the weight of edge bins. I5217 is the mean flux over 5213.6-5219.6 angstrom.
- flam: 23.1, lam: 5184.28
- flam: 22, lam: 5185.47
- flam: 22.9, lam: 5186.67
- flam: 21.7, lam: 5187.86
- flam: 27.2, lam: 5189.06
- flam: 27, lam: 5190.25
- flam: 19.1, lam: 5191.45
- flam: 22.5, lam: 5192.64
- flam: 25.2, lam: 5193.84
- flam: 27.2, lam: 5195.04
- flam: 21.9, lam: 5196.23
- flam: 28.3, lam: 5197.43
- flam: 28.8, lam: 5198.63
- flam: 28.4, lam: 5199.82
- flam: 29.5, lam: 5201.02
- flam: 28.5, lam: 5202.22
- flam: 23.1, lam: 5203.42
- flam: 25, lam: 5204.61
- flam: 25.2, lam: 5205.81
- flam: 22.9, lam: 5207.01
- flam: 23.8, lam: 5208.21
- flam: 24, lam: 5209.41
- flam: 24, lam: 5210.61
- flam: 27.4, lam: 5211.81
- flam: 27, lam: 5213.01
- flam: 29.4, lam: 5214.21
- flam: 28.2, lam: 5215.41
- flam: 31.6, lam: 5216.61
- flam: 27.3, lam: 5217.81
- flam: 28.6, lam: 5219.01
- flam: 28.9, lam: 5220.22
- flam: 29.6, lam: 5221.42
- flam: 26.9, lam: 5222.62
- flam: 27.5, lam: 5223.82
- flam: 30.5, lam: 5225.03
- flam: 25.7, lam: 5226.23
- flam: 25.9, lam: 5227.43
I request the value 29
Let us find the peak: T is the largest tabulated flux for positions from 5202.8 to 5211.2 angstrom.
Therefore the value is 25.2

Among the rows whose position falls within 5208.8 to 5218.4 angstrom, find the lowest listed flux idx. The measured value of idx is 24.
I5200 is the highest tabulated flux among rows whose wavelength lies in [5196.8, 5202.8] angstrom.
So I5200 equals 29.5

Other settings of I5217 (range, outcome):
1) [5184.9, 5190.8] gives 24.1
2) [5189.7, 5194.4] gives 23.4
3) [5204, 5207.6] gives 24.4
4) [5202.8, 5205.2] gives 24.1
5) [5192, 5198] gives 25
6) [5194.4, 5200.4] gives 26.9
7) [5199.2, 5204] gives 27.4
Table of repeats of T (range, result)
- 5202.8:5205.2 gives 25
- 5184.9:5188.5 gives 22.9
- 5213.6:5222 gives 31.6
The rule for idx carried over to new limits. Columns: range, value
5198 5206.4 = 23.1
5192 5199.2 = 21.9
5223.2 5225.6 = 27.5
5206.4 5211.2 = 22.9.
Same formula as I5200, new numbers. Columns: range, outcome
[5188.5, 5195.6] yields 27.2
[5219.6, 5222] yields 29.6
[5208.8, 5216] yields 29.4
